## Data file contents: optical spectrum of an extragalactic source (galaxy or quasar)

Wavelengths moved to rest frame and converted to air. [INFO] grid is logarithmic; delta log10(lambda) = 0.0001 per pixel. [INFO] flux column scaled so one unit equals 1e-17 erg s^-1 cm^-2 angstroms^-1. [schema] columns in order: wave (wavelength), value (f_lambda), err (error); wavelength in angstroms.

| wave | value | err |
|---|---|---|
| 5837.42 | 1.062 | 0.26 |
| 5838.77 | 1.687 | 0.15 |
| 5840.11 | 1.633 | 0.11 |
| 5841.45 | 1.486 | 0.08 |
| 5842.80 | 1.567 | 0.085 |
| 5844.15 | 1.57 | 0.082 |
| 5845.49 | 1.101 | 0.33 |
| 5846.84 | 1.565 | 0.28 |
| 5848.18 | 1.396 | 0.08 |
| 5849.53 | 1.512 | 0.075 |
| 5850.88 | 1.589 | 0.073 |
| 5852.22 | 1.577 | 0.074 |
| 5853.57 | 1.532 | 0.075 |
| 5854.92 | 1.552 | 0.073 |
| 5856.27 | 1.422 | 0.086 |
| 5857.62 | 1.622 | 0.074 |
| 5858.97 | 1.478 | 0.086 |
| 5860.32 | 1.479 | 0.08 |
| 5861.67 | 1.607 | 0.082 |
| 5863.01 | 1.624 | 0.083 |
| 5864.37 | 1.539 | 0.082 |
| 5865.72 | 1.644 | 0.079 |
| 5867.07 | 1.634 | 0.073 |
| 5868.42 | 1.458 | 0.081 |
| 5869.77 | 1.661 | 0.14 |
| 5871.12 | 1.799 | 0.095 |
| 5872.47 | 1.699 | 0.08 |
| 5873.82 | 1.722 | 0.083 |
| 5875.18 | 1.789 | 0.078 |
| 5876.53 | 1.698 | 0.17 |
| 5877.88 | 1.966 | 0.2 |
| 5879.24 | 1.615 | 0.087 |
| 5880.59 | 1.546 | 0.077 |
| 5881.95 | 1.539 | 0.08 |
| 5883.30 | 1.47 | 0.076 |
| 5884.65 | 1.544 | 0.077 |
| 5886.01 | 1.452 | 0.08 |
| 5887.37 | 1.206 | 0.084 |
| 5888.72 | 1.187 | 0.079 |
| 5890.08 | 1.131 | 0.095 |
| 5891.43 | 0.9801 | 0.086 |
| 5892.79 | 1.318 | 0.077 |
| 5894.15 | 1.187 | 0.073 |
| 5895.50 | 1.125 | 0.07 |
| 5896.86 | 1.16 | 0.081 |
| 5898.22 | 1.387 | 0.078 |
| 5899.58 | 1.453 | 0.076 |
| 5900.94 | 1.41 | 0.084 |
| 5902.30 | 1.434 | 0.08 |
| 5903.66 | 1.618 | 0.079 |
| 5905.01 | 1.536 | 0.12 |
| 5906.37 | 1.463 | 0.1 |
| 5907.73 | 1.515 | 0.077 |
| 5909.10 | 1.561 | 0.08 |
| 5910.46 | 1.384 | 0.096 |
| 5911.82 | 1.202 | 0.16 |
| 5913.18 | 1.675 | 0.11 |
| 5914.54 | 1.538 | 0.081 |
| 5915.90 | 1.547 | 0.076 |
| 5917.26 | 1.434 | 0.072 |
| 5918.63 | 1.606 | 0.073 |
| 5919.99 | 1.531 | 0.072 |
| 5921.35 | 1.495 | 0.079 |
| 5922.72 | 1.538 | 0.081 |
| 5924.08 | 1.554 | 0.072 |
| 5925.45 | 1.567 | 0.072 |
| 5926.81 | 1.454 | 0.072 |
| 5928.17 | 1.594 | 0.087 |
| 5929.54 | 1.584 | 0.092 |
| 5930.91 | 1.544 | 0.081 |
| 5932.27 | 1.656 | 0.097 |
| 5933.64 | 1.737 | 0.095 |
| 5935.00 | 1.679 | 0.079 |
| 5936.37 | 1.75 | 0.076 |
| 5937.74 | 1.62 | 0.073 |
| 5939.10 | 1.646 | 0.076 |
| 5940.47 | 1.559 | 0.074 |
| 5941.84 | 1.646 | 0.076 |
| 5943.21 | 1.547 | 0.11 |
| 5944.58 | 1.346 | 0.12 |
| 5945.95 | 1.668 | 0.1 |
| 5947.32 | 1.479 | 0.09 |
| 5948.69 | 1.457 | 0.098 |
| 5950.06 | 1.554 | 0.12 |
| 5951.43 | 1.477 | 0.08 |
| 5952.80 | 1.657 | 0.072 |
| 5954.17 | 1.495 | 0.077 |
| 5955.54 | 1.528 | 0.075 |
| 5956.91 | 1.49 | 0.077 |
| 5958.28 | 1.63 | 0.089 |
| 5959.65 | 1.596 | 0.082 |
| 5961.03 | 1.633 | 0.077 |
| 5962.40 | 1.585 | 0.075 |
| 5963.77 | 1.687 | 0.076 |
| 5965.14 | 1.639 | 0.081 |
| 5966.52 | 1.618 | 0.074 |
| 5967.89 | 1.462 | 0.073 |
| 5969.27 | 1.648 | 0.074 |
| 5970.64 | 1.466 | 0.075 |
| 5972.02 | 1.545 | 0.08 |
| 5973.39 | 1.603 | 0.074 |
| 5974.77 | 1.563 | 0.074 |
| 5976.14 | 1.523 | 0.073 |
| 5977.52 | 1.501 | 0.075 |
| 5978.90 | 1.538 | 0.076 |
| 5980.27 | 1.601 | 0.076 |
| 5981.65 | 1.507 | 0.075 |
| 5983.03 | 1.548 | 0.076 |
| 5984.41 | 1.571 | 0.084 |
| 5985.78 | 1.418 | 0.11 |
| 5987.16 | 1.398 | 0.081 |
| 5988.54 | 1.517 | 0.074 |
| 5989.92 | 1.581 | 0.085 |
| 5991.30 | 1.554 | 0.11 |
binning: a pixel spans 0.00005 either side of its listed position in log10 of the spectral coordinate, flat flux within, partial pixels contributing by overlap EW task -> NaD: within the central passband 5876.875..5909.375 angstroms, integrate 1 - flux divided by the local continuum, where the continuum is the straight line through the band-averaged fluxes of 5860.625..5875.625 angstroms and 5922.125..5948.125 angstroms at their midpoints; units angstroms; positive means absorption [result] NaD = 4.3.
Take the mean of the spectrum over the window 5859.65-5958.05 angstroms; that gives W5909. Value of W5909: 1.52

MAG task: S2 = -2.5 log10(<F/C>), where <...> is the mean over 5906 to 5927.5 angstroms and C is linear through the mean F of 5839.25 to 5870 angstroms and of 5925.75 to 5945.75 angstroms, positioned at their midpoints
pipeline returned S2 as 0.06 mag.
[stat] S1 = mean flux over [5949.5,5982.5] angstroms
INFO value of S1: 1.56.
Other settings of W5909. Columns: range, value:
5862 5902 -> 1.48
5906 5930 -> 1.51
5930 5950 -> 1.59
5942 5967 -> 1.56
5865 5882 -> 1.68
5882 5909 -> 1.36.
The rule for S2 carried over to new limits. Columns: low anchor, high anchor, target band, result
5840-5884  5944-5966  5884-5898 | 0.264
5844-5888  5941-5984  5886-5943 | 0.065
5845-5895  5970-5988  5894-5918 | 0.062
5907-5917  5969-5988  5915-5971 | -0.046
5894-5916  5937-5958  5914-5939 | -0.066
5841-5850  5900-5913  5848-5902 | -0.024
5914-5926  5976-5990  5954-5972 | -0.039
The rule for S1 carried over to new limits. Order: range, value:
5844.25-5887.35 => 1.57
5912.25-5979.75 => 1.57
